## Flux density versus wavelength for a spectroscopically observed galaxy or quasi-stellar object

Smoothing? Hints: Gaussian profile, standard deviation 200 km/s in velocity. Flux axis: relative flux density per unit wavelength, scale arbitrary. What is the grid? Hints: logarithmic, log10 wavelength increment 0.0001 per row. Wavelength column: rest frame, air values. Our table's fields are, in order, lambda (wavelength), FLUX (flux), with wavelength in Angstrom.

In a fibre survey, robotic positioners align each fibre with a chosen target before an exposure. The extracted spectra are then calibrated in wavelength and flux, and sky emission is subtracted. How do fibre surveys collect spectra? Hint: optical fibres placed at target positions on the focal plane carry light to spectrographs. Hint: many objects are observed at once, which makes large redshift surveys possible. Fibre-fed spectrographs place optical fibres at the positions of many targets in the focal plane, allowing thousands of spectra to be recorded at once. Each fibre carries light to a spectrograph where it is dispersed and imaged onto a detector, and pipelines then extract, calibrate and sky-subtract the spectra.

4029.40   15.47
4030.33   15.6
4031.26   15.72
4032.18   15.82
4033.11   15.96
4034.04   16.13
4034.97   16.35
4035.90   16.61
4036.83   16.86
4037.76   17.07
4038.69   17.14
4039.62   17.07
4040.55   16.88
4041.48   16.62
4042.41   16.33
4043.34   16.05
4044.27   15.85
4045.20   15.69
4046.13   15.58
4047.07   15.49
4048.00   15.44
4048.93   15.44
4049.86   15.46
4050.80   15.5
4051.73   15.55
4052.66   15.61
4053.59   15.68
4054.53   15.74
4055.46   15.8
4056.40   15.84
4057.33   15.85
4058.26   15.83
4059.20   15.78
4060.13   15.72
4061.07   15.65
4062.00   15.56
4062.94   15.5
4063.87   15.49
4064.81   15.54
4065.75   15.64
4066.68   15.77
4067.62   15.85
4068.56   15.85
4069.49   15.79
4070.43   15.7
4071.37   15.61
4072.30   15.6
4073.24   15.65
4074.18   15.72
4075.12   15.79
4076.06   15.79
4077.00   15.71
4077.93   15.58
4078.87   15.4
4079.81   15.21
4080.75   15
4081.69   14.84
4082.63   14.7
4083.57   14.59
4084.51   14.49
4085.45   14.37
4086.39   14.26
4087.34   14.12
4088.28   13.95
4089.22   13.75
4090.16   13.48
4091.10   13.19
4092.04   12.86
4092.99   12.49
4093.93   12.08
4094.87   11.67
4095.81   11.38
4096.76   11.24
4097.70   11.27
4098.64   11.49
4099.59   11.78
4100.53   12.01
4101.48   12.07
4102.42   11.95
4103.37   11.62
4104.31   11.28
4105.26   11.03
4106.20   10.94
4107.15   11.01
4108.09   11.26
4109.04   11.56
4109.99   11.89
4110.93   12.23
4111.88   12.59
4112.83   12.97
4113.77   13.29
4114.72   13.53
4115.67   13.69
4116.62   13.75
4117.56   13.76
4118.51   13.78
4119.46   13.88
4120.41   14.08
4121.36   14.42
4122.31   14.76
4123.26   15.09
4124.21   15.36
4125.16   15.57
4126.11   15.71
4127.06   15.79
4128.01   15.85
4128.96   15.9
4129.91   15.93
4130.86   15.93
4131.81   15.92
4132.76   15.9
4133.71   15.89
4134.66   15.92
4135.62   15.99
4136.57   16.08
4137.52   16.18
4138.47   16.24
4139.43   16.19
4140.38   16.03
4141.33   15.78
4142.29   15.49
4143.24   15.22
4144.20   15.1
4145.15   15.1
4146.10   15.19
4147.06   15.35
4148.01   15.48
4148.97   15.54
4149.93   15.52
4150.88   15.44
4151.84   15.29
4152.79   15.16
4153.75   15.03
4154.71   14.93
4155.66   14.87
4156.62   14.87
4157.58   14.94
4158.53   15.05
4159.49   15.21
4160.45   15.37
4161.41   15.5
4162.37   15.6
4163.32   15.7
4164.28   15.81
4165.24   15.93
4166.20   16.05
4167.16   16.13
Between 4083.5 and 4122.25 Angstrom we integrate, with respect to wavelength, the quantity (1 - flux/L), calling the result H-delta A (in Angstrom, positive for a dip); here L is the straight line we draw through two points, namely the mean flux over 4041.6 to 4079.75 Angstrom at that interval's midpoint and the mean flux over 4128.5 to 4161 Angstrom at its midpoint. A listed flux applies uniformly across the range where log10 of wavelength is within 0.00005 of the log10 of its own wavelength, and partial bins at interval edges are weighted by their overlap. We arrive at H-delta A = 7.20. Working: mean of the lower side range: 15.7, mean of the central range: 12.7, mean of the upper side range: 15.5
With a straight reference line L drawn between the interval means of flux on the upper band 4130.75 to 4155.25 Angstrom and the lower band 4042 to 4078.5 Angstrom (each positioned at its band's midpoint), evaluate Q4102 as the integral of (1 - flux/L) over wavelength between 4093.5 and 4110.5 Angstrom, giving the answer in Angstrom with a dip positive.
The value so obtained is 4.5 Angstrom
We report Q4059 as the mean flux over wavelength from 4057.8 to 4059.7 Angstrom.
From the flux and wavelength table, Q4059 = 15.8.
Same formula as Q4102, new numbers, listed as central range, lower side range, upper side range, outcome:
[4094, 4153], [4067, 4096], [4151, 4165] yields 3.5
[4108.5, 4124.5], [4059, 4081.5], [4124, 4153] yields 2.2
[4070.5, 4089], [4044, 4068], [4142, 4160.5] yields 0.6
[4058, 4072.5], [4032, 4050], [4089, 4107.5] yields -1.3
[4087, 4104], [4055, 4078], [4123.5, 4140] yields 3.7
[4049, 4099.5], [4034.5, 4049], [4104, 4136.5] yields 2.2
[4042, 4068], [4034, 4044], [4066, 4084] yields 0.7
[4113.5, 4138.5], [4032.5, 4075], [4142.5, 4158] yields 0.4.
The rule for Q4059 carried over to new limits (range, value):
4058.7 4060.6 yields 15.7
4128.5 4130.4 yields 15.9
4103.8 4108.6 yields 11.1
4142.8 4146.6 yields 15.1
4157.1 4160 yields 15.1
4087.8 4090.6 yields 13.8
